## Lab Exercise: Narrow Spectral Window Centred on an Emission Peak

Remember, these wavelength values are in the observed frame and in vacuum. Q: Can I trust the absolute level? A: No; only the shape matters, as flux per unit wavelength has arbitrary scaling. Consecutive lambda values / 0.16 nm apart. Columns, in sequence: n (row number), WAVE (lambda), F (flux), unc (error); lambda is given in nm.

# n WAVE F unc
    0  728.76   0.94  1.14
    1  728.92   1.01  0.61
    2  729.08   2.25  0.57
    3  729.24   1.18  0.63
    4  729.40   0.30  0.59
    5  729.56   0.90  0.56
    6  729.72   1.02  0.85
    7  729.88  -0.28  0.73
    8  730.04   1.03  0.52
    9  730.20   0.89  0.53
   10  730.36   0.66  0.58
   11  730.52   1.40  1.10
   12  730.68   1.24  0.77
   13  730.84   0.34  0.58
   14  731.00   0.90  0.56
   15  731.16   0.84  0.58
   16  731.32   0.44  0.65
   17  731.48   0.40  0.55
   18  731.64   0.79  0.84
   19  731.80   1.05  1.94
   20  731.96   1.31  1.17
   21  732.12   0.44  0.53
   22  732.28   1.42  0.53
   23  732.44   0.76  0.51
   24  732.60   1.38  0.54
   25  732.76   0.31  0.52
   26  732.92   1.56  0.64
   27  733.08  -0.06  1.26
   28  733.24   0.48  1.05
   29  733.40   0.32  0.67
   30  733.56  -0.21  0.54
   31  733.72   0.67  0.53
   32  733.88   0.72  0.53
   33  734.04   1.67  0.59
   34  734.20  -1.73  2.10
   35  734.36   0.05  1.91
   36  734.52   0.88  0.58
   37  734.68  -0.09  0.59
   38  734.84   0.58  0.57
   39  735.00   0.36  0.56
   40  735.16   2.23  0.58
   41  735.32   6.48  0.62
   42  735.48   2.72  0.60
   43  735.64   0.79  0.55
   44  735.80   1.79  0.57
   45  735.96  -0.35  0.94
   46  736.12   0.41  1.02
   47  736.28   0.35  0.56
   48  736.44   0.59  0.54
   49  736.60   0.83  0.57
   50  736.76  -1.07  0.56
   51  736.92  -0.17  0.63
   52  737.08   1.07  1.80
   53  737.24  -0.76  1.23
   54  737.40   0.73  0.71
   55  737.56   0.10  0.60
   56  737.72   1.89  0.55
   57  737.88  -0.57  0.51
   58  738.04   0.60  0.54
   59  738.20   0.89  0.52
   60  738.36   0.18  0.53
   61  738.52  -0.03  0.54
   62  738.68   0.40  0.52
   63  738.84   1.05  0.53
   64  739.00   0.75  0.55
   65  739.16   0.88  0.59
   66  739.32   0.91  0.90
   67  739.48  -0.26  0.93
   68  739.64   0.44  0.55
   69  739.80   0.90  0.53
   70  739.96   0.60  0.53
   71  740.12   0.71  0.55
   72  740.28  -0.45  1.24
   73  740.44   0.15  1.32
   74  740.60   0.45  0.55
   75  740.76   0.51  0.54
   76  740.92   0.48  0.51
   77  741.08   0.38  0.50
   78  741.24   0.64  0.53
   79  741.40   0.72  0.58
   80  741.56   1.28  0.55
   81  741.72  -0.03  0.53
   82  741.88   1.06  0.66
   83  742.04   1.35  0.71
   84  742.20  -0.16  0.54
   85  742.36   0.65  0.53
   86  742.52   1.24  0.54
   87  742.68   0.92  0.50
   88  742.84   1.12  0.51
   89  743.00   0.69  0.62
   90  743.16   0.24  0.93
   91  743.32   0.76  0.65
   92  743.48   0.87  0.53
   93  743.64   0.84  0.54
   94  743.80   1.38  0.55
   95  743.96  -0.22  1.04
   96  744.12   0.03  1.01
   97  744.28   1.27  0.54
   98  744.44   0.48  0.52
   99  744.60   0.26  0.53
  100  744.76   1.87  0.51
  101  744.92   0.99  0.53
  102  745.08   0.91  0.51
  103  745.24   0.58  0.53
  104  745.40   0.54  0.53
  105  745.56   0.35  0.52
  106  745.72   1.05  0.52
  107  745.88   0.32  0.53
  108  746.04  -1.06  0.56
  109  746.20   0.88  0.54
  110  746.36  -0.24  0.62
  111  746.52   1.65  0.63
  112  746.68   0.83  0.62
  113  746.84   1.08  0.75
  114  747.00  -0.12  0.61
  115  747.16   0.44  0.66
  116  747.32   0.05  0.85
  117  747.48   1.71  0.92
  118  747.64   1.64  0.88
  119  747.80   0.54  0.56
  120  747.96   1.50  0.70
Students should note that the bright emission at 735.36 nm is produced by H-alpha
